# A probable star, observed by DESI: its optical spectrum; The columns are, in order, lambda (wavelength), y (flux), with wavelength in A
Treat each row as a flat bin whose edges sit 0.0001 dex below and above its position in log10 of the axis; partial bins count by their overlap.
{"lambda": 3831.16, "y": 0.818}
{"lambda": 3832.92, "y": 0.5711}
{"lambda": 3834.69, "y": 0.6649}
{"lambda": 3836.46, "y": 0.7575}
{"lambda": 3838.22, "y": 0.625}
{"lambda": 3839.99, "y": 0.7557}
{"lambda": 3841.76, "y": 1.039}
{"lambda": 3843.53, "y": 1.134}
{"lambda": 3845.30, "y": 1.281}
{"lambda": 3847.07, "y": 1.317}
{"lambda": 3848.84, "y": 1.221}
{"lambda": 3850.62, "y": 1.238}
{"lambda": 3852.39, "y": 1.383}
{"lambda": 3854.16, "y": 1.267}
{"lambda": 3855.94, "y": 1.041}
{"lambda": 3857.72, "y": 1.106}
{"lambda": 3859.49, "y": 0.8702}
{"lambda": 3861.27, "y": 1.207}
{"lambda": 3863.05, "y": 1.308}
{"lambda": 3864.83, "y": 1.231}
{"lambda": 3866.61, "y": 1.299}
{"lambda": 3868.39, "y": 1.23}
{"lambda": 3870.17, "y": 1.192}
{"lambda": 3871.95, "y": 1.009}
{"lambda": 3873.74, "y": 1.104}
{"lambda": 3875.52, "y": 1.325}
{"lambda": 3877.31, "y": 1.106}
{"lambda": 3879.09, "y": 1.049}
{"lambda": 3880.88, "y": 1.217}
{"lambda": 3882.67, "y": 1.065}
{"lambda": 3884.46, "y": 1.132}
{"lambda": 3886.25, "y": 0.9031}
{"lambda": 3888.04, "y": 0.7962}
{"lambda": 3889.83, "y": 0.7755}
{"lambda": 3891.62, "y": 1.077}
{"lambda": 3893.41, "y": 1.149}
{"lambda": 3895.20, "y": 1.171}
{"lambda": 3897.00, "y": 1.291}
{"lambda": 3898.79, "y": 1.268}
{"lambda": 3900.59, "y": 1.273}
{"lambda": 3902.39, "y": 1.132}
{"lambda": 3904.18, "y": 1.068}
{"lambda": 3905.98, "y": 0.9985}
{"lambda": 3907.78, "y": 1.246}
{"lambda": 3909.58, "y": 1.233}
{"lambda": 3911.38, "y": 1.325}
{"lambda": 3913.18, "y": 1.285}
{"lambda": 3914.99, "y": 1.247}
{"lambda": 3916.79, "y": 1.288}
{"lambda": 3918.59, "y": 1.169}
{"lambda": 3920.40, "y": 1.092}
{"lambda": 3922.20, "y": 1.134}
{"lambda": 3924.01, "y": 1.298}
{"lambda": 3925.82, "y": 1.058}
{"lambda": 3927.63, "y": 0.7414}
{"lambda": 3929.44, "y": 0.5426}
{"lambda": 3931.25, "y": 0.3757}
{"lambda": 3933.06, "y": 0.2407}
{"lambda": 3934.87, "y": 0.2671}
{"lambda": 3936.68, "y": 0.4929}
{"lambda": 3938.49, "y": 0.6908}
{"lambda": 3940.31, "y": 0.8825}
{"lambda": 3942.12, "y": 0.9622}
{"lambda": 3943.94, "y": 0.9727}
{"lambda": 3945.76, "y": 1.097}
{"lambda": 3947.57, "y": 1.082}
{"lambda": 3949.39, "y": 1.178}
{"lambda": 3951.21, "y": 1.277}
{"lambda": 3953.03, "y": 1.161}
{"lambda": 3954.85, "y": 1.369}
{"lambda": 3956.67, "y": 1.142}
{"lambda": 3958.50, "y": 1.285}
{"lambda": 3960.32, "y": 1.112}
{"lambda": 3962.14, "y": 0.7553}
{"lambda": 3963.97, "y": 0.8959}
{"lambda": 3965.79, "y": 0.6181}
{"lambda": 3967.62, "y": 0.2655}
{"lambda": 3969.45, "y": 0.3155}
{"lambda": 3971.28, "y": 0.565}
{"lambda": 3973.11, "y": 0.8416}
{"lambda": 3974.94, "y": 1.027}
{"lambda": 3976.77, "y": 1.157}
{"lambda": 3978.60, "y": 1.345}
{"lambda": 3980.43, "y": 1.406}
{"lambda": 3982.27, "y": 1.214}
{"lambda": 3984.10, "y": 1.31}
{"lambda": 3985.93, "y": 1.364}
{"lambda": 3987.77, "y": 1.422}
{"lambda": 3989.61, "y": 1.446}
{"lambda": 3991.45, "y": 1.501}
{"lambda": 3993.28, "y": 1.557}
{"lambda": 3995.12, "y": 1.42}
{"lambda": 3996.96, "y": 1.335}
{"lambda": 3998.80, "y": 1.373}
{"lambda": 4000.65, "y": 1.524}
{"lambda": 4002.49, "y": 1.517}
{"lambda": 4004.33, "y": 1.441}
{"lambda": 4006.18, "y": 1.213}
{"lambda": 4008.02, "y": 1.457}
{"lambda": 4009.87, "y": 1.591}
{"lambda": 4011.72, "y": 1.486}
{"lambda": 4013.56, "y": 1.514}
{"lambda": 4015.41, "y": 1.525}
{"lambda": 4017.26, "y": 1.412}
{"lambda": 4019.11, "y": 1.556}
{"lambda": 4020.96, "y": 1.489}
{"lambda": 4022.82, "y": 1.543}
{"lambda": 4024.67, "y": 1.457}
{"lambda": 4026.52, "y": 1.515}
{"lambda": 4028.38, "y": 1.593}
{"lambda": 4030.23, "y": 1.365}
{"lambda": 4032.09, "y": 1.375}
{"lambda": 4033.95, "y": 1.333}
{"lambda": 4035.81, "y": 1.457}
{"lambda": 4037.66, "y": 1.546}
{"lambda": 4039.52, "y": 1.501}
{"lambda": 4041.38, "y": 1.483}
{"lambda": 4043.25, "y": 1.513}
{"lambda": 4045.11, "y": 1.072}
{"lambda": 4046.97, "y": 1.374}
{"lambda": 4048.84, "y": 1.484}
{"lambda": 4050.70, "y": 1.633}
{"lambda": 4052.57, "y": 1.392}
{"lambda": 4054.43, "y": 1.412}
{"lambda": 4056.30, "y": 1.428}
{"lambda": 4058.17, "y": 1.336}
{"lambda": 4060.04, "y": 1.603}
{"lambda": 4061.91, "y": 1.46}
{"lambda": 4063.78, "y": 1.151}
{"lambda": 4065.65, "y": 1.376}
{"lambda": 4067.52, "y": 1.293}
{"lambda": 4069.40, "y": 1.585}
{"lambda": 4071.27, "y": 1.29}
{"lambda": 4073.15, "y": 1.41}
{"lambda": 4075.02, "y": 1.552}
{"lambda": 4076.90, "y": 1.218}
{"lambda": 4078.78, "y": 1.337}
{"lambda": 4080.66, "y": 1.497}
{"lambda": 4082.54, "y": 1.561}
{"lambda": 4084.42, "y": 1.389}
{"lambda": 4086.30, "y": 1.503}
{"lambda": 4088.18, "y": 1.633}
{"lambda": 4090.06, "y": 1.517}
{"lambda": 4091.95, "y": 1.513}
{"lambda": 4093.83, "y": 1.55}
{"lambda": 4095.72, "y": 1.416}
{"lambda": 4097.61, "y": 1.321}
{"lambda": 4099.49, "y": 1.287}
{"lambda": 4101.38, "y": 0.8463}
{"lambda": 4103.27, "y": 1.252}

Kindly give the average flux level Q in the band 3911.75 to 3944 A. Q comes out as 0.879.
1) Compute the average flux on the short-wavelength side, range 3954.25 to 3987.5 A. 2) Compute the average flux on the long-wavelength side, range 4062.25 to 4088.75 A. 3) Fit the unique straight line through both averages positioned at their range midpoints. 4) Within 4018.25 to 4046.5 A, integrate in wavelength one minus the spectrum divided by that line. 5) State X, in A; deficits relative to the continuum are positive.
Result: -4.8 A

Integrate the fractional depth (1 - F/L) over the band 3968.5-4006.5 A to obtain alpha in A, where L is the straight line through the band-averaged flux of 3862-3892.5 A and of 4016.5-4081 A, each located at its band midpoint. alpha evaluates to 1.9 A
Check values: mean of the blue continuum 1.11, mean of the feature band 1.25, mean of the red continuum 1.43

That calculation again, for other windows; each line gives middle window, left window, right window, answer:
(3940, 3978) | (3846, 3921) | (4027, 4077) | 9.5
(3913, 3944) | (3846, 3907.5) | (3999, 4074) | 9.4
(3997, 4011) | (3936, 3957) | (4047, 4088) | -2.5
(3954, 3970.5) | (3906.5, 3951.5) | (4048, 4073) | 3.3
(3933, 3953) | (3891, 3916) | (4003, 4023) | 6.6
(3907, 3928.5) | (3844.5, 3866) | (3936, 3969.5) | -2.9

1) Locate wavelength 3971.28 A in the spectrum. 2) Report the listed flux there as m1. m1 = 0.565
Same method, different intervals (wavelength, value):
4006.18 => 1.213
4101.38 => 0.8463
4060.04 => 1.603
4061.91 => 1.46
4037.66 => 1.546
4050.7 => 1.633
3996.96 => 1.335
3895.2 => 1.171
